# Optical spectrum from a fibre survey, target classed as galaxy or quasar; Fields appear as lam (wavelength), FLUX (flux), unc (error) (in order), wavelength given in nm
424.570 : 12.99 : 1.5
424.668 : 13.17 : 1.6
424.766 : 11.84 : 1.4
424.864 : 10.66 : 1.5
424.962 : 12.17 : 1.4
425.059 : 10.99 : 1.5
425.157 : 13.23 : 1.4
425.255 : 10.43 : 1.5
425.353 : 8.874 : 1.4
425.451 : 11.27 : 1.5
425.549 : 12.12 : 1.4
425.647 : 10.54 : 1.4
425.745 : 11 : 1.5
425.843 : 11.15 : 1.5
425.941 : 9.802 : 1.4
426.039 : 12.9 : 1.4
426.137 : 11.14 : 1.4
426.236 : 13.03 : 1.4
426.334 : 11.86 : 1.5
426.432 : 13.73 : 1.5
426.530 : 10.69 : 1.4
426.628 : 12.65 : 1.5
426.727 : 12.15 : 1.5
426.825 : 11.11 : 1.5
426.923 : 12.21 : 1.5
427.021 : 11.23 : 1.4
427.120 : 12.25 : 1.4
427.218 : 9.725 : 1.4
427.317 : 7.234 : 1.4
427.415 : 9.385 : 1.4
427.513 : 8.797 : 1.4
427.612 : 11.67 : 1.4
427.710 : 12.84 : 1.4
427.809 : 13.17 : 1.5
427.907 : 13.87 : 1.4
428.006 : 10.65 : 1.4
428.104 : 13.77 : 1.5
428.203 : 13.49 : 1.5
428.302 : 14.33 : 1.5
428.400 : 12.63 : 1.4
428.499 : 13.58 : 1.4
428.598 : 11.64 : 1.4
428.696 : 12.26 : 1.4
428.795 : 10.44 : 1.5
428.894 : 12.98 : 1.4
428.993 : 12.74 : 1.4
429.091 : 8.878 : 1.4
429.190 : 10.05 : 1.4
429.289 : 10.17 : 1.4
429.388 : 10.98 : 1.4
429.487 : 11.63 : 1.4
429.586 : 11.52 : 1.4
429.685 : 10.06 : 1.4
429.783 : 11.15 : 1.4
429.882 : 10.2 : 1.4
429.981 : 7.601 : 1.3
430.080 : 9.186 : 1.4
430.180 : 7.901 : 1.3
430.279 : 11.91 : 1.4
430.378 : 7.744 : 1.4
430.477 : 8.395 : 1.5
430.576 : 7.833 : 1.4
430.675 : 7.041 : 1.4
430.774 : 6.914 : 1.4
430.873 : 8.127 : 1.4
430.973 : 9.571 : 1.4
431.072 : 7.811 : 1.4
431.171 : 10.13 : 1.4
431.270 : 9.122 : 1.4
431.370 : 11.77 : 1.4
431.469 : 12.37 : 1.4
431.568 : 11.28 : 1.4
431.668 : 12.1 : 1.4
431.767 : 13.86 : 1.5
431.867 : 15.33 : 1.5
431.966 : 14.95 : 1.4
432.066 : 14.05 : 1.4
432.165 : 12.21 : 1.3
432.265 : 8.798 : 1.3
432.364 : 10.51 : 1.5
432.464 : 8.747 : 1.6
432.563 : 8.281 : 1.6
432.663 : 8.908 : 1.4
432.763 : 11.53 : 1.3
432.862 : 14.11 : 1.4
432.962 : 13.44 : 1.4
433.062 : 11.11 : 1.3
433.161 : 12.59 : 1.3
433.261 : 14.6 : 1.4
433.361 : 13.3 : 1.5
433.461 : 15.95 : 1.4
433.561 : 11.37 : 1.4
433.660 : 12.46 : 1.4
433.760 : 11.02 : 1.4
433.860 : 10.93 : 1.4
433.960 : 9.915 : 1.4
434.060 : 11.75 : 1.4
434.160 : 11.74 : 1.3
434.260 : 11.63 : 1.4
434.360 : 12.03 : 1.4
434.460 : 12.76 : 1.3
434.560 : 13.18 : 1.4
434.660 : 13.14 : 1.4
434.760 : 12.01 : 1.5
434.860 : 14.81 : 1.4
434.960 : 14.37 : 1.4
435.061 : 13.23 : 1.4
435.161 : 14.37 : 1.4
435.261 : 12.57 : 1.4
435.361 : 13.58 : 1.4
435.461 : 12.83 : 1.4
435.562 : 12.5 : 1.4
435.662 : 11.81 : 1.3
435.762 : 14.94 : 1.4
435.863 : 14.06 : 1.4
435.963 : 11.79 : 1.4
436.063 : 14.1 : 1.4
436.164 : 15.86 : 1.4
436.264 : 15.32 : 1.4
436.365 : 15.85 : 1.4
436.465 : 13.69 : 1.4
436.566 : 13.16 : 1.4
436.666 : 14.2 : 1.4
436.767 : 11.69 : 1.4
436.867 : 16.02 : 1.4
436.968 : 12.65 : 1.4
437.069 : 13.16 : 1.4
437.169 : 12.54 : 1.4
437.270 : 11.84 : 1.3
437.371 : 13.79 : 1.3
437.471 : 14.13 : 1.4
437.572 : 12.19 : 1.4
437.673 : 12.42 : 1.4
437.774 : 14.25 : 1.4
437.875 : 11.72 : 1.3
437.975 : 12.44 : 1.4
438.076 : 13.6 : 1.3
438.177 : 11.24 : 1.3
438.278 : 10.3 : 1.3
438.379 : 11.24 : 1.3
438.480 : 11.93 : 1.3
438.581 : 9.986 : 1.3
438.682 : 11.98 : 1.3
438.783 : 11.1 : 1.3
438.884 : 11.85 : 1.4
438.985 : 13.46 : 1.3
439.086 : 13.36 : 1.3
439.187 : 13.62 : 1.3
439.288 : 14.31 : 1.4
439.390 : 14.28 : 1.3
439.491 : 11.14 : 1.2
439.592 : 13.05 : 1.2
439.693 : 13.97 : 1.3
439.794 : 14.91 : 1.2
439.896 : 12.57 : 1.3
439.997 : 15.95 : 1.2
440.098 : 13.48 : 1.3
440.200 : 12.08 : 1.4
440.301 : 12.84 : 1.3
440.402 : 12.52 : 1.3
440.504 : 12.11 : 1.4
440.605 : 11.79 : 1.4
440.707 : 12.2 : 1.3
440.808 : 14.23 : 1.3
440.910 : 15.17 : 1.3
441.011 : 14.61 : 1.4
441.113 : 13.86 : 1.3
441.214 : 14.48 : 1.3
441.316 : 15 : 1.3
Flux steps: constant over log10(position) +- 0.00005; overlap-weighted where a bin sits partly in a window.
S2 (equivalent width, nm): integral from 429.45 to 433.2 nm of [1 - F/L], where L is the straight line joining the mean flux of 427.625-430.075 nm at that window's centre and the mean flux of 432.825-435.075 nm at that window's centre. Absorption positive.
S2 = 0.50 nm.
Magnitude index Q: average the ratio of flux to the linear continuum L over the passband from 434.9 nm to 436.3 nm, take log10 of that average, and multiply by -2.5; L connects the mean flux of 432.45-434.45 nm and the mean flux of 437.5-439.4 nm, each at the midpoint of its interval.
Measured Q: -0.13 mag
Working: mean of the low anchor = 11.8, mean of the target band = 13.7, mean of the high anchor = 12.4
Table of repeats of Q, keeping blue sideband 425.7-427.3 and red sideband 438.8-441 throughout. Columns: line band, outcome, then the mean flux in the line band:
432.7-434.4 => 0.015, 12.3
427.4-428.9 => -0.043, 12.3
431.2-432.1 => -0.038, 12.7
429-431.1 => 0.272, 9.36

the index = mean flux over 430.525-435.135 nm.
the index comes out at 11.6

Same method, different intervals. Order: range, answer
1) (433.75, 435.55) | 12.6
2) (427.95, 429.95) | 11.6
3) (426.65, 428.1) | 11.3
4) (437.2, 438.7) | 12.2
